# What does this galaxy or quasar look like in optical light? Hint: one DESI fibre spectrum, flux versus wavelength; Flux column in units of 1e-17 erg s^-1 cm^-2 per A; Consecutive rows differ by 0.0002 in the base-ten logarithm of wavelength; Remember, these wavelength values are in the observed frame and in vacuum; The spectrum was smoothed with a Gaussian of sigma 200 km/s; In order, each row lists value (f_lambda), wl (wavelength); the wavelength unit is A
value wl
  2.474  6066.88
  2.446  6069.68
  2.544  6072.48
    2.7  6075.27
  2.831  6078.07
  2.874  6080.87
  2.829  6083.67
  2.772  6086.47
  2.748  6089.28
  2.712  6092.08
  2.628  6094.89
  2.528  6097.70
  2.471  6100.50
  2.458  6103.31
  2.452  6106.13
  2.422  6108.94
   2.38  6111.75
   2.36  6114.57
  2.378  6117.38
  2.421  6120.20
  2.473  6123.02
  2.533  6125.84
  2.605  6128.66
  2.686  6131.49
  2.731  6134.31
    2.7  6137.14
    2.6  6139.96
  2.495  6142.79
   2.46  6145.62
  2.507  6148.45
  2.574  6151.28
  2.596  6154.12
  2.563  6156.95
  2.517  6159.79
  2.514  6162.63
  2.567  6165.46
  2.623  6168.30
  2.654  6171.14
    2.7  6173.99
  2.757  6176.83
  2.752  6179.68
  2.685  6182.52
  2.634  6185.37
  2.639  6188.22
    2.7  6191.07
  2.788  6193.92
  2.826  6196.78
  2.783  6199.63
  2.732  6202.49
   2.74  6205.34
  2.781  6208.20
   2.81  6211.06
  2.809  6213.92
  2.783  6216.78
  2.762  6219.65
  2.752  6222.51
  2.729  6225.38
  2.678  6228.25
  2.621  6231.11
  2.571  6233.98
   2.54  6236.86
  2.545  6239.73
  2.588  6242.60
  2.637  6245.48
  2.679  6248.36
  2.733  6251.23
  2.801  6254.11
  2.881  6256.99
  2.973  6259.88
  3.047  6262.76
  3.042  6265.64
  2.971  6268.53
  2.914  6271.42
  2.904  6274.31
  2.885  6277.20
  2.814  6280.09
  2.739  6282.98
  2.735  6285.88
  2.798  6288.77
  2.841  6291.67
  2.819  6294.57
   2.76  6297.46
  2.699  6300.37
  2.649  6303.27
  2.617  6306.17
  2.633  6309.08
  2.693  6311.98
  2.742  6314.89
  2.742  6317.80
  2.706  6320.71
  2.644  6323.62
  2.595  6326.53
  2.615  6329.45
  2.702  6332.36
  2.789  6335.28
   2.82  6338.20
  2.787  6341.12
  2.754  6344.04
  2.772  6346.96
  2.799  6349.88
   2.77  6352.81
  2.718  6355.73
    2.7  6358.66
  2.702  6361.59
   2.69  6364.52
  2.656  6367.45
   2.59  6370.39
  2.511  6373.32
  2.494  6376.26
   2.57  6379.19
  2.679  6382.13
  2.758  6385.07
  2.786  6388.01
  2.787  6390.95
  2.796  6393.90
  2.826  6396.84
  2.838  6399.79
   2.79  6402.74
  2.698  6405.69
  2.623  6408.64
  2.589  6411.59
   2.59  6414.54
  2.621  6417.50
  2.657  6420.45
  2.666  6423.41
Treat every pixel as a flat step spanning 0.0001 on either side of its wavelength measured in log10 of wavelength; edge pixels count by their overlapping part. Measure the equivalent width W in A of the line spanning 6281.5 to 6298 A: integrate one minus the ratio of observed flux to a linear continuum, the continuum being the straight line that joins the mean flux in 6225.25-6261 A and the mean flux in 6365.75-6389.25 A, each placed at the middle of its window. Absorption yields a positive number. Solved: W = -0.72 A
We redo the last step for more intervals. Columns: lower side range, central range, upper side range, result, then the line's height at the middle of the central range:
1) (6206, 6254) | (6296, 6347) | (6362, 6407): -0.17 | 2.7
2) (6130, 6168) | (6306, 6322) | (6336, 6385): -0.16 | 2.67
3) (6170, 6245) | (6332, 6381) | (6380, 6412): 0.73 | 2.74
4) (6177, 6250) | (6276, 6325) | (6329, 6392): -0.58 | 2.7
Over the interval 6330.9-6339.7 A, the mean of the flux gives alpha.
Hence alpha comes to 2.77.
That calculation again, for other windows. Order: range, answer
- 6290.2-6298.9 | 2.81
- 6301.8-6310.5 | 2.63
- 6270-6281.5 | 2.88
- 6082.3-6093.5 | 2.76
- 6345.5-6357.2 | 2.77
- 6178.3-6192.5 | 2.68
